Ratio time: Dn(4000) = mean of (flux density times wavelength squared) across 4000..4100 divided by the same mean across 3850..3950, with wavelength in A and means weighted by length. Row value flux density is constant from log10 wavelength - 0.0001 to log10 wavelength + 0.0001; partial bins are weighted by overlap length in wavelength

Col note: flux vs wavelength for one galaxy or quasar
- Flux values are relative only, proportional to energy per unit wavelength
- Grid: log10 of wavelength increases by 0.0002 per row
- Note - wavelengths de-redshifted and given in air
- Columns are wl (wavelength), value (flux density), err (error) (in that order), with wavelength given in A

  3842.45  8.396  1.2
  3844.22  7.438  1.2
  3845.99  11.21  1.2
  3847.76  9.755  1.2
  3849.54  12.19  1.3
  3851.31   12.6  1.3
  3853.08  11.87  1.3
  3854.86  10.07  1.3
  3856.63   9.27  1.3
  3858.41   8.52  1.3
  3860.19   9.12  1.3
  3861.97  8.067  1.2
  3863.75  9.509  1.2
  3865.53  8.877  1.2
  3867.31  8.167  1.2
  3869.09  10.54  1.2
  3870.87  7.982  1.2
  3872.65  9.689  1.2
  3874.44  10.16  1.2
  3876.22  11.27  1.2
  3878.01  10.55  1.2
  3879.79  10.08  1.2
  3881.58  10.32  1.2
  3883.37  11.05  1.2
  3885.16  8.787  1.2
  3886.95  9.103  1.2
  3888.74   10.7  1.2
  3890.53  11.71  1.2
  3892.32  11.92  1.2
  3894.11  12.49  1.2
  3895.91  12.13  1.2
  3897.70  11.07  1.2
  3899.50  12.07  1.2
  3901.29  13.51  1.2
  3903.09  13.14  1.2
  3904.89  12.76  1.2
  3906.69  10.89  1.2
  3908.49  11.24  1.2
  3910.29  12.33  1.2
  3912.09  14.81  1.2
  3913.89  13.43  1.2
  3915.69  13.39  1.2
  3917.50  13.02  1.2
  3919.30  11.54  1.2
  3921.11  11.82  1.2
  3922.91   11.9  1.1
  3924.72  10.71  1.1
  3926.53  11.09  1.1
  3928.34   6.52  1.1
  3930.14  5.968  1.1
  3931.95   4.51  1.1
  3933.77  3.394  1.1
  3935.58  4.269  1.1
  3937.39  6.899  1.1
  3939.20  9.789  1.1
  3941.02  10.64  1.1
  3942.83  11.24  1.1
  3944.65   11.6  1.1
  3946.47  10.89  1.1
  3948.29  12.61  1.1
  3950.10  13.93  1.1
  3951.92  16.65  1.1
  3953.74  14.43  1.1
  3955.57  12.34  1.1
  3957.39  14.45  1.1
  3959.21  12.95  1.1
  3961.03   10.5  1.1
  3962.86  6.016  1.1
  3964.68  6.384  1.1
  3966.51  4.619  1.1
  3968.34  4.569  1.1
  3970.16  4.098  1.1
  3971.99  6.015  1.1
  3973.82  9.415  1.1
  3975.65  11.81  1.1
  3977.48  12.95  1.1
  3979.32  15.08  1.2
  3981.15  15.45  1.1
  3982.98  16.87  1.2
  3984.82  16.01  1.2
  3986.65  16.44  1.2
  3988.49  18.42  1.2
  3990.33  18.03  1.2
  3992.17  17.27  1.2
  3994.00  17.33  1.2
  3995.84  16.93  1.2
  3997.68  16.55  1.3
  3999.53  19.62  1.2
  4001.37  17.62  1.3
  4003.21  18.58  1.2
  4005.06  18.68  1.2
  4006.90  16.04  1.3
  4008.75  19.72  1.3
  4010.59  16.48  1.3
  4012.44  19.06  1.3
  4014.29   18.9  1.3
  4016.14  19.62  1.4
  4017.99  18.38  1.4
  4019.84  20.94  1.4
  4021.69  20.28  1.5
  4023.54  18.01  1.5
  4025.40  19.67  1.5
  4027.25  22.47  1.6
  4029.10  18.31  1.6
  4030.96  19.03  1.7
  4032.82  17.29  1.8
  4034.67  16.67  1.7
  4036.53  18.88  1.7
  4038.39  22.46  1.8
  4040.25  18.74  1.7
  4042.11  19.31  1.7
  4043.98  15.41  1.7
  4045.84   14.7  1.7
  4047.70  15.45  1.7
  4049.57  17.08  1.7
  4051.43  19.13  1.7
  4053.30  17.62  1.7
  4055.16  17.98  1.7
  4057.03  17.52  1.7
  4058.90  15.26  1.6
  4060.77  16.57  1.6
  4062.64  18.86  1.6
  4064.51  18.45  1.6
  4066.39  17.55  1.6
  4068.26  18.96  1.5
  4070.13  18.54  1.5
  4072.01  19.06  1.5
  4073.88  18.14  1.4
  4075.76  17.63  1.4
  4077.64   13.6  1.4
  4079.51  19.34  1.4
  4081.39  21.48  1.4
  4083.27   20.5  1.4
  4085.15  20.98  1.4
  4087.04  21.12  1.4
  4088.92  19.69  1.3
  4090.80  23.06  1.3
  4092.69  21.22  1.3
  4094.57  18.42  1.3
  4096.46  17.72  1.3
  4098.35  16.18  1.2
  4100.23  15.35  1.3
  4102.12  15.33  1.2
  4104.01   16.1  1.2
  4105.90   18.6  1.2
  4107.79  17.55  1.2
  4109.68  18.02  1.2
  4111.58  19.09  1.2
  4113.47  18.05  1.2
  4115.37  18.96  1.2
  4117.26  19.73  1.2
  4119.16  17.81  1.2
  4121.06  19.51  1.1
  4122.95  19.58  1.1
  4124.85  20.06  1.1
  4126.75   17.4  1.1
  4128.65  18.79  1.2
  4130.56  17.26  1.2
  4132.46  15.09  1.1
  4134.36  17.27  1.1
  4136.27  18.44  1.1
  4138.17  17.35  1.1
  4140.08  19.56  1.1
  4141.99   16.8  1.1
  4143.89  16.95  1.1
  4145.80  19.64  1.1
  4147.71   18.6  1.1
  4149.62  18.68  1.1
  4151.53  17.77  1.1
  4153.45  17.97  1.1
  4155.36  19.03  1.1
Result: 1.9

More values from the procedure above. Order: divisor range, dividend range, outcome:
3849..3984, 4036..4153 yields 1.88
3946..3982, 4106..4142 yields 1.84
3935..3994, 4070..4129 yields 1.69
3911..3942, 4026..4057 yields 2.00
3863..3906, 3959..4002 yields 1.27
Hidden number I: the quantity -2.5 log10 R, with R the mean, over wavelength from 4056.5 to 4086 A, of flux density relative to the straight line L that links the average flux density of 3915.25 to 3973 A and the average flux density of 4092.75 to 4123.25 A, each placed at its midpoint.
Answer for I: -0.14 mag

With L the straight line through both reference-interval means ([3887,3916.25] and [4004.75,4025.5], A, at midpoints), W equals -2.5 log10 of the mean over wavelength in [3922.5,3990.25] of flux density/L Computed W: 0.41 mag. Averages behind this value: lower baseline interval 12.2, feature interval 10.7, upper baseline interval 18.8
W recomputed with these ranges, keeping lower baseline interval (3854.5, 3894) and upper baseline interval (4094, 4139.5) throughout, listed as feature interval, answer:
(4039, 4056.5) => -0.12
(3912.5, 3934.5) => 0.15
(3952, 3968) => 0.22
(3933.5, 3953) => 0.17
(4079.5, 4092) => -0.24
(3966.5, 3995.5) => 0.03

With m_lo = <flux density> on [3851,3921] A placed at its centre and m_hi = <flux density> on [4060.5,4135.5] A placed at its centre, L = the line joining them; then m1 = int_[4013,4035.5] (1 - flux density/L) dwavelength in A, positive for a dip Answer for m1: -4.7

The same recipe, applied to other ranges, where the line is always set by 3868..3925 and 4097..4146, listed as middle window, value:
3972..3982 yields 1.1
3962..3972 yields 6.1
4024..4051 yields -4.9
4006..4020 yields -3.6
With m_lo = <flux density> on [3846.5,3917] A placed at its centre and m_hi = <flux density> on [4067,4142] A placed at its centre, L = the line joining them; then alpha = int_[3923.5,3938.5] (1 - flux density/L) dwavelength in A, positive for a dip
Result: 6.8 A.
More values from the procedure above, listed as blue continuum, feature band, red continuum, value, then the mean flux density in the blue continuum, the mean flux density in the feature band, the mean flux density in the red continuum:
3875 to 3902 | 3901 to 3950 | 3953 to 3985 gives 1.63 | 11.1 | 10.5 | 10.6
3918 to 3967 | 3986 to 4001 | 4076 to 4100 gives -4.93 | 9.99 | 17.6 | 19.3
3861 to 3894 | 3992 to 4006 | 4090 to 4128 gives -3.37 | 9.98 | 17.9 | 18.4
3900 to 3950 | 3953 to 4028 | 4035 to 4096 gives -3.21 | 10.6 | 15.1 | 18.5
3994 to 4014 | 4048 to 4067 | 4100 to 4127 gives 0.54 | 17.9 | 17.5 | 18.2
